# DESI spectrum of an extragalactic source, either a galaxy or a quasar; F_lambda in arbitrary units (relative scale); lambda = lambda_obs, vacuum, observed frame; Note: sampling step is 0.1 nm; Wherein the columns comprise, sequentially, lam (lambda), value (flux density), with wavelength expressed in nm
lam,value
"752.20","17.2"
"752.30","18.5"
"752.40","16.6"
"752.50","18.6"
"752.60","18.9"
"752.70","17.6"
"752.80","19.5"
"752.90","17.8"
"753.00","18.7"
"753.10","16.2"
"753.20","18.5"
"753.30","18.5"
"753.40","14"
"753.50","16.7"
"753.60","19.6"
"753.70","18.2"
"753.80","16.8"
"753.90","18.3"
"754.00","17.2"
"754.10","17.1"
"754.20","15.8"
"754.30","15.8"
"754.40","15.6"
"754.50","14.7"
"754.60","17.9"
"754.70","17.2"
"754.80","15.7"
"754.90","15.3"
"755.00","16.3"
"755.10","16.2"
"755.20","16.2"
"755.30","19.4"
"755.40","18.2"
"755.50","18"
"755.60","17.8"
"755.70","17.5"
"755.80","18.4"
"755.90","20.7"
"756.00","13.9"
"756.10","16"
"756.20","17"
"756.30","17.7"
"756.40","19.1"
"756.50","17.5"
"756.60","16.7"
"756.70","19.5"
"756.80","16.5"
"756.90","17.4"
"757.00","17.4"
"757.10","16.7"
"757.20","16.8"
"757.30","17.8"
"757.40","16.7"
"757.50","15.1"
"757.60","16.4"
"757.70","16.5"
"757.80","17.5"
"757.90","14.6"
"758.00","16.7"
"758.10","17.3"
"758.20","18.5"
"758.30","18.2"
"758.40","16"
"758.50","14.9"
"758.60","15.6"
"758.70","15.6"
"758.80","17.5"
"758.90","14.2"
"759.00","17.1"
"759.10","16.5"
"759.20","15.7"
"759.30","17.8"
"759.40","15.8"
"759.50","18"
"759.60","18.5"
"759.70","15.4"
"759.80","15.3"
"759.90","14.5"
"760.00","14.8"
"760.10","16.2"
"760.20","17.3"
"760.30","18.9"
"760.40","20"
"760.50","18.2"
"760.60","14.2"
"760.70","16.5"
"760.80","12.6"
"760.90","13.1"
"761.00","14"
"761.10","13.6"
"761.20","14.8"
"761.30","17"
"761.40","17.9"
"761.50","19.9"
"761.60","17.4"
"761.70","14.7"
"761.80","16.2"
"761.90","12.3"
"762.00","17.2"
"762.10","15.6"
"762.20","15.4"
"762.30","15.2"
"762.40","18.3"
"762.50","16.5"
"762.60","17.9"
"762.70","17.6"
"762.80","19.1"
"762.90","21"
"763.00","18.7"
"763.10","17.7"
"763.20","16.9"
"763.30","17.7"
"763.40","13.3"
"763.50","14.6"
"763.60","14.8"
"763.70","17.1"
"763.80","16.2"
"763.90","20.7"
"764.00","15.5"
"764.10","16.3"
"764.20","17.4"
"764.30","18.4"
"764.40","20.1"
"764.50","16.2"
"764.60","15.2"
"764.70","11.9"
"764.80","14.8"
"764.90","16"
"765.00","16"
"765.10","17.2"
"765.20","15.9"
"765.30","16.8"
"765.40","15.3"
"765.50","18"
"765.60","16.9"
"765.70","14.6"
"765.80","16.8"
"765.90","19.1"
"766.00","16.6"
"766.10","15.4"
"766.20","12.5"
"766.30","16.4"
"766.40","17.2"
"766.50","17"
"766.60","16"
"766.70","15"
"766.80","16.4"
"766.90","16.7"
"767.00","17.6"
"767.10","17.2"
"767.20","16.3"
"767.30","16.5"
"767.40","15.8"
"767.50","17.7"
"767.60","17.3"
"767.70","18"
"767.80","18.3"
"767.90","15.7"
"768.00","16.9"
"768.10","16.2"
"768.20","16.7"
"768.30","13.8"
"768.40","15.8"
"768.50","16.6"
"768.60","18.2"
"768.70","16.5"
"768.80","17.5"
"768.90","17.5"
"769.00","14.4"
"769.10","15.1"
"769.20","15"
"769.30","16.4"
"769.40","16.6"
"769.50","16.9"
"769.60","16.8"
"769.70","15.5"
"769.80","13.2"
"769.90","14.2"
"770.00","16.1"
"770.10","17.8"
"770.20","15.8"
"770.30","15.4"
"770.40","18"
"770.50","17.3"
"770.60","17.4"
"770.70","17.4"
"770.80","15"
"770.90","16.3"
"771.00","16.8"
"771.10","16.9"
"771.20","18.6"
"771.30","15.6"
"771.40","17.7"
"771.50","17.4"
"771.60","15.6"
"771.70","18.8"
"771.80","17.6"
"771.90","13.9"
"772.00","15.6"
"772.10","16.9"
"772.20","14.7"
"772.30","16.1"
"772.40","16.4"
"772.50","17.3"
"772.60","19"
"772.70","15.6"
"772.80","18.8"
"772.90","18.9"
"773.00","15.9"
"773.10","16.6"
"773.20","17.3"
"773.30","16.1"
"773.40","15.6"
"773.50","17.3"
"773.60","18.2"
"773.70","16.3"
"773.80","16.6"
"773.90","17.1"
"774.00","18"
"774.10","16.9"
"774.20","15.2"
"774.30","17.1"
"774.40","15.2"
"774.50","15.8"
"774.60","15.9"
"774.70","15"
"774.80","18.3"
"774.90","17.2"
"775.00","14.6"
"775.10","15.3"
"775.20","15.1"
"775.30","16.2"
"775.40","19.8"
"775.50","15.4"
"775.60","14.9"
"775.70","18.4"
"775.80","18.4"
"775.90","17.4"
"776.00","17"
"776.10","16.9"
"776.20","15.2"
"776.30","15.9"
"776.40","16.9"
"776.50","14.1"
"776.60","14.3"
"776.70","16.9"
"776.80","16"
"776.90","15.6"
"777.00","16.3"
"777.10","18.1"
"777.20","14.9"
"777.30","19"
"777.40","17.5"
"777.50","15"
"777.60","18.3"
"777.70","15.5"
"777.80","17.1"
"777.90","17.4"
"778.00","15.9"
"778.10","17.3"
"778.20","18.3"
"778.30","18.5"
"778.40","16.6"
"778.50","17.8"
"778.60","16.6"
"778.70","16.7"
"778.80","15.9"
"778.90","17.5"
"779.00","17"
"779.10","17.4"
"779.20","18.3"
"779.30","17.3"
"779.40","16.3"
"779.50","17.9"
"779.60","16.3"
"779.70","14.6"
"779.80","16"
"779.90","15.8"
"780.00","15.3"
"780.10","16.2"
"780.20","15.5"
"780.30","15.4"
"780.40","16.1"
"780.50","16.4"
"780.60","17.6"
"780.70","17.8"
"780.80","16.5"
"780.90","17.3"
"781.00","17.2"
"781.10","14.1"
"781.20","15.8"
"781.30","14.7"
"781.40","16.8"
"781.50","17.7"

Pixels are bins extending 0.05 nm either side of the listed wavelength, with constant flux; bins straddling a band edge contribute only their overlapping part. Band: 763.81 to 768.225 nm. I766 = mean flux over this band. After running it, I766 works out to 16.6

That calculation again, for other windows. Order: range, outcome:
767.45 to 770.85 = 16.4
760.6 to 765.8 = 16.3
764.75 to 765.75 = 16.2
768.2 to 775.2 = 16.5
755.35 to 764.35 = 16.7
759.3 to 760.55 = 16.9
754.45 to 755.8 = 17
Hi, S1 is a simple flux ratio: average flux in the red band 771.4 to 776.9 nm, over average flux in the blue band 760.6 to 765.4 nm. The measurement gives 1.0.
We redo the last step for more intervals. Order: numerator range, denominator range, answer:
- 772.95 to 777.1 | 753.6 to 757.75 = 0.96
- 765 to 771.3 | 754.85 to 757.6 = 0.95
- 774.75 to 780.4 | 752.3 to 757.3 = 0.96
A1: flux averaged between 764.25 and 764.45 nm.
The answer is 19.2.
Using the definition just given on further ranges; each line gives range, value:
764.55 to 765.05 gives 14.8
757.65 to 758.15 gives 16.5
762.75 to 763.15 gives 19.1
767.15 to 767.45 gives 16.2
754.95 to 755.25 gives 16.2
